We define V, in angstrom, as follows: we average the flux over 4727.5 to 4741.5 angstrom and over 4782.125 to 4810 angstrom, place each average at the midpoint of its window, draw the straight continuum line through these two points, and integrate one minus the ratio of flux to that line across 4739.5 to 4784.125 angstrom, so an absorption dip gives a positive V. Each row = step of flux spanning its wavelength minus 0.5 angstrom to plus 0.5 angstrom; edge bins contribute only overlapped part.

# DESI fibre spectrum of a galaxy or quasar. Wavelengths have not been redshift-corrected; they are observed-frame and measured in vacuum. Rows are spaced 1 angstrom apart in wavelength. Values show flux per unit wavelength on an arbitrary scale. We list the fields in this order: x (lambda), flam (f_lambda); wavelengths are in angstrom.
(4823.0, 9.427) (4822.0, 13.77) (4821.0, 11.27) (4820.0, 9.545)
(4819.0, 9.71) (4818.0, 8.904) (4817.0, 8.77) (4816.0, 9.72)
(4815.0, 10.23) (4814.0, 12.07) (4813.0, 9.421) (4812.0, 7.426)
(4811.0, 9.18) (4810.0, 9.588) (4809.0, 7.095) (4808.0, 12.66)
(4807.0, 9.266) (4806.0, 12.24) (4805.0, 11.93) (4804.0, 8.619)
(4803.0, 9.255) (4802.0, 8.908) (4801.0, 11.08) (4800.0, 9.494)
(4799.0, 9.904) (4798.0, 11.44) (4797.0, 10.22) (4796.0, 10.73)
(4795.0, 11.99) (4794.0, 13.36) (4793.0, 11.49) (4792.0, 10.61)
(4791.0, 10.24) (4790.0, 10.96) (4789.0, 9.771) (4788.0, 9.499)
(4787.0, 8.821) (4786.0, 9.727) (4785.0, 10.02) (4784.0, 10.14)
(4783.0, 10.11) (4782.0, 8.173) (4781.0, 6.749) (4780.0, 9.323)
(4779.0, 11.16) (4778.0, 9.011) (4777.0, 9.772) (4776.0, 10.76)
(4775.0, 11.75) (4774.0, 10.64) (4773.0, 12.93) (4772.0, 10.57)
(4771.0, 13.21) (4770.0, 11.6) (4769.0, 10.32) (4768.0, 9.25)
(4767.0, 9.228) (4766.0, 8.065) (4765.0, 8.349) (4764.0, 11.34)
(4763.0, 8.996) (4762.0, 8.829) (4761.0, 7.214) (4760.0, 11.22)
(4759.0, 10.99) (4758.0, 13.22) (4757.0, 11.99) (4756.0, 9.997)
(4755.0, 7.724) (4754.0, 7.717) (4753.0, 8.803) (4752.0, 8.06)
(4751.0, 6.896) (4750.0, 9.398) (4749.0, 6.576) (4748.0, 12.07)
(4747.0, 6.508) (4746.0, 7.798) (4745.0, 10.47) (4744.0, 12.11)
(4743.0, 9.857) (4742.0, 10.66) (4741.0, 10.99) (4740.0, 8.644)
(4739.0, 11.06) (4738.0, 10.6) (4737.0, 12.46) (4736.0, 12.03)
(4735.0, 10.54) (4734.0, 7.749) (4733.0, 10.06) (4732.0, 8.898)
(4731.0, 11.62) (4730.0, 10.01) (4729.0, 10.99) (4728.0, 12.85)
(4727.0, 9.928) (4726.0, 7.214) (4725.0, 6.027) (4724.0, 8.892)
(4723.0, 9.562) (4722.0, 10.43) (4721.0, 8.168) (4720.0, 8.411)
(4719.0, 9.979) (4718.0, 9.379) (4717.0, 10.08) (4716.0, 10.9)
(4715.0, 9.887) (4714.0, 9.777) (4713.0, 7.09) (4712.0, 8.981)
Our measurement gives 3.1 angstrom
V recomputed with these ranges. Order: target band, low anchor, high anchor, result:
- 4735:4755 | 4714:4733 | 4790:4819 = 0.4 angstrom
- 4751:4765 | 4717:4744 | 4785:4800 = 0.9 angstrom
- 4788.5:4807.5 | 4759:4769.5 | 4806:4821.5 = -1.9 angstrom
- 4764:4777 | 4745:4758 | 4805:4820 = -2.0 angstrom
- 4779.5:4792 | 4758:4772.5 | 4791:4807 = 1.1 angstrom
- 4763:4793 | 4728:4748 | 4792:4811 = 0.9 angstrom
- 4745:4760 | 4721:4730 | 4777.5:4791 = 0.4 angstrom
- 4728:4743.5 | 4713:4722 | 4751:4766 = -1.7 angstrom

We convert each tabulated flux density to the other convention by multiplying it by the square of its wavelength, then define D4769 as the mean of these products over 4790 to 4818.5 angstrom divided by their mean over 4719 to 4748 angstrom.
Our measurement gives 1.1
